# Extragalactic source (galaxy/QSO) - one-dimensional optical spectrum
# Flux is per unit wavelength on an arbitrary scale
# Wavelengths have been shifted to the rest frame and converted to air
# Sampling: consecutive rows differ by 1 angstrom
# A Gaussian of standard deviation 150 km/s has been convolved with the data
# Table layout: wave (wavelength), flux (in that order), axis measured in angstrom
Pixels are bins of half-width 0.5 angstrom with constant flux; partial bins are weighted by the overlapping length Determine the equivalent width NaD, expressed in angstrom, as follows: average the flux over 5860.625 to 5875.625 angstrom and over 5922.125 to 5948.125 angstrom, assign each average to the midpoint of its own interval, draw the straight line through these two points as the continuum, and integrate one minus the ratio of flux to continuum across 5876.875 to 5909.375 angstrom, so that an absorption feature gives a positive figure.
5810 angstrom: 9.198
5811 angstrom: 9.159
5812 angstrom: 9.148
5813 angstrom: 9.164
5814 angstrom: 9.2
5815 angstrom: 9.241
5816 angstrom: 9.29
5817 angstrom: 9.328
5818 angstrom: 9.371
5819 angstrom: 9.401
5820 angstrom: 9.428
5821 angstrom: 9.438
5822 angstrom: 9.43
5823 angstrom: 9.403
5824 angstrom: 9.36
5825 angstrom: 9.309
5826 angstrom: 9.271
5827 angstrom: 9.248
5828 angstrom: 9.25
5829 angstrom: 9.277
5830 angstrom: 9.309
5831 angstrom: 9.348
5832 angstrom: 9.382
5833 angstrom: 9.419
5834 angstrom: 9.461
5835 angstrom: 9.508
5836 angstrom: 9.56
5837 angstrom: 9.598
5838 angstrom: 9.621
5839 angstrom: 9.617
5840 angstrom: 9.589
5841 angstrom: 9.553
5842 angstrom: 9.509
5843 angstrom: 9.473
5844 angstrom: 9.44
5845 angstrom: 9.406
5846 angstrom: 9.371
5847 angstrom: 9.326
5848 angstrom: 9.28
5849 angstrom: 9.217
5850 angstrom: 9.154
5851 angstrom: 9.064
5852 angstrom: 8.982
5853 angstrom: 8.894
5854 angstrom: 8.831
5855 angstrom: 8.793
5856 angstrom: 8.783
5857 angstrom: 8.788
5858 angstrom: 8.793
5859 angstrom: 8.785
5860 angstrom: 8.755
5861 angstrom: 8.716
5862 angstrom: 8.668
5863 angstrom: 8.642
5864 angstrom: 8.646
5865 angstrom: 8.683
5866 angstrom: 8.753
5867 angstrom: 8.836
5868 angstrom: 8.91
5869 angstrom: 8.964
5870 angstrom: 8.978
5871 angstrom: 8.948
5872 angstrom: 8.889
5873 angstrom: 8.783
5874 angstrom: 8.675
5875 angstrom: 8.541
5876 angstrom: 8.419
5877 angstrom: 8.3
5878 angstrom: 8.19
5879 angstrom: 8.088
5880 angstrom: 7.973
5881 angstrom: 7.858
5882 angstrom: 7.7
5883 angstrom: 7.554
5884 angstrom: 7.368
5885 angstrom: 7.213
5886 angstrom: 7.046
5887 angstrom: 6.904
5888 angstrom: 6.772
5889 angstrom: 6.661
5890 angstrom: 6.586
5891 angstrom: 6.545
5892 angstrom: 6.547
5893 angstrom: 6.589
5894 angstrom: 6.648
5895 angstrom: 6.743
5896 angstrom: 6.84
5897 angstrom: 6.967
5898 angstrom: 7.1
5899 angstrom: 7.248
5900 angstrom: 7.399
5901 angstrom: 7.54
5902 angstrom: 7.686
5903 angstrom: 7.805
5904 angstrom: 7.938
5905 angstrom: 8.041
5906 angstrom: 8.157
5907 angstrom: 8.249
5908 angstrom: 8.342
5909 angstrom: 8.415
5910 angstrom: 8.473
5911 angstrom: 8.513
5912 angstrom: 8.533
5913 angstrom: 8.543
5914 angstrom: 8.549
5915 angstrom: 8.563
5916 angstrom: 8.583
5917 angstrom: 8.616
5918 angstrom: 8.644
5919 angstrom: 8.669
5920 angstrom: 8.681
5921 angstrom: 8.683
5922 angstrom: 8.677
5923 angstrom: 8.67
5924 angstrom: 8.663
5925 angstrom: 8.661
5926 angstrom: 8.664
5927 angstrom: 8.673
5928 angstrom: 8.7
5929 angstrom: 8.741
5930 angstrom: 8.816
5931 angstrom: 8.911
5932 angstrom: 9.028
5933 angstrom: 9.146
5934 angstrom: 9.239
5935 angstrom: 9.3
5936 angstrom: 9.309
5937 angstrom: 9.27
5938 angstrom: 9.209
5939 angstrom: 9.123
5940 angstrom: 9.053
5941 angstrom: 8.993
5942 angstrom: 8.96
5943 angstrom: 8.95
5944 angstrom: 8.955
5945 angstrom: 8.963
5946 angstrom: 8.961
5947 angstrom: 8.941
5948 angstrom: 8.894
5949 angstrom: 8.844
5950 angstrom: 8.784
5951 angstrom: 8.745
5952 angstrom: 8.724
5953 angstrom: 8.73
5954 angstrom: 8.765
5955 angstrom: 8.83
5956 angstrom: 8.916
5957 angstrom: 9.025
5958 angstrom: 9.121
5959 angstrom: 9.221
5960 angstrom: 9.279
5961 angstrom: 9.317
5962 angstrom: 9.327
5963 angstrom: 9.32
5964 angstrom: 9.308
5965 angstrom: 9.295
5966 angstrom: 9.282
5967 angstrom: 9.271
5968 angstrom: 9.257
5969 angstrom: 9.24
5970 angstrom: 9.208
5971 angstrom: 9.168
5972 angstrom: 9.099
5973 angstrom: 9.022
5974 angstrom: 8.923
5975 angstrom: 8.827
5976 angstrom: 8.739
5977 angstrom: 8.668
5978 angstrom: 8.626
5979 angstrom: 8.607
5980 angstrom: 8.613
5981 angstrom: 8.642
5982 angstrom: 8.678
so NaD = 5.3 angstrom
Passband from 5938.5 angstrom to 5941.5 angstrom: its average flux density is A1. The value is 9.06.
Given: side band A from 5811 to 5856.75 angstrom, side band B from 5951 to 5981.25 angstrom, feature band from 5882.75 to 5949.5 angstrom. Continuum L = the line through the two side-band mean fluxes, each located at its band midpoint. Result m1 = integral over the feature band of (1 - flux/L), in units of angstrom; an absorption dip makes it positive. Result 6.61 angstrom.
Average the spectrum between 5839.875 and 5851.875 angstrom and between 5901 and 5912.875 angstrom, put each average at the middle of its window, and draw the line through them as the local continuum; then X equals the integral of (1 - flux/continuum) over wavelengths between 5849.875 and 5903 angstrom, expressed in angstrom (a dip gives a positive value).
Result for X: 4.6 angstrom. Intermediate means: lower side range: 9.35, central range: 8.02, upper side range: 8.18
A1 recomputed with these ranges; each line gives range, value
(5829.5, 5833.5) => 9.36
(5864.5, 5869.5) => 8.83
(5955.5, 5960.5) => 9.11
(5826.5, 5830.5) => 9.27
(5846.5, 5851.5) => 9.21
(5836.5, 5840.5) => 9.61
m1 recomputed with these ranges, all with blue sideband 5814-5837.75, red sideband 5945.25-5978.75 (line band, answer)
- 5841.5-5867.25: 0.87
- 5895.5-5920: 2.91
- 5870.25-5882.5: 1.15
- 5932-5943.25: -0.07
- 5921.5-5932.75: 0.44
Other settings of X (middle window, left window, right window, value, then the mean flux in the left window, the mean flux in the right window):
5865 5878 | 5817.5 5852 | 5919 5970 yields 0.7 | 9.39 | 8.99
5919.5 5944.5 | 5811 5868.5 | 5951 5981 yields 0.4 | 9.19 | 9.01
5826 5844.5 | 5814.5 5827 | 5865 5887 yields -0.8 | 9.35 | 8.26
